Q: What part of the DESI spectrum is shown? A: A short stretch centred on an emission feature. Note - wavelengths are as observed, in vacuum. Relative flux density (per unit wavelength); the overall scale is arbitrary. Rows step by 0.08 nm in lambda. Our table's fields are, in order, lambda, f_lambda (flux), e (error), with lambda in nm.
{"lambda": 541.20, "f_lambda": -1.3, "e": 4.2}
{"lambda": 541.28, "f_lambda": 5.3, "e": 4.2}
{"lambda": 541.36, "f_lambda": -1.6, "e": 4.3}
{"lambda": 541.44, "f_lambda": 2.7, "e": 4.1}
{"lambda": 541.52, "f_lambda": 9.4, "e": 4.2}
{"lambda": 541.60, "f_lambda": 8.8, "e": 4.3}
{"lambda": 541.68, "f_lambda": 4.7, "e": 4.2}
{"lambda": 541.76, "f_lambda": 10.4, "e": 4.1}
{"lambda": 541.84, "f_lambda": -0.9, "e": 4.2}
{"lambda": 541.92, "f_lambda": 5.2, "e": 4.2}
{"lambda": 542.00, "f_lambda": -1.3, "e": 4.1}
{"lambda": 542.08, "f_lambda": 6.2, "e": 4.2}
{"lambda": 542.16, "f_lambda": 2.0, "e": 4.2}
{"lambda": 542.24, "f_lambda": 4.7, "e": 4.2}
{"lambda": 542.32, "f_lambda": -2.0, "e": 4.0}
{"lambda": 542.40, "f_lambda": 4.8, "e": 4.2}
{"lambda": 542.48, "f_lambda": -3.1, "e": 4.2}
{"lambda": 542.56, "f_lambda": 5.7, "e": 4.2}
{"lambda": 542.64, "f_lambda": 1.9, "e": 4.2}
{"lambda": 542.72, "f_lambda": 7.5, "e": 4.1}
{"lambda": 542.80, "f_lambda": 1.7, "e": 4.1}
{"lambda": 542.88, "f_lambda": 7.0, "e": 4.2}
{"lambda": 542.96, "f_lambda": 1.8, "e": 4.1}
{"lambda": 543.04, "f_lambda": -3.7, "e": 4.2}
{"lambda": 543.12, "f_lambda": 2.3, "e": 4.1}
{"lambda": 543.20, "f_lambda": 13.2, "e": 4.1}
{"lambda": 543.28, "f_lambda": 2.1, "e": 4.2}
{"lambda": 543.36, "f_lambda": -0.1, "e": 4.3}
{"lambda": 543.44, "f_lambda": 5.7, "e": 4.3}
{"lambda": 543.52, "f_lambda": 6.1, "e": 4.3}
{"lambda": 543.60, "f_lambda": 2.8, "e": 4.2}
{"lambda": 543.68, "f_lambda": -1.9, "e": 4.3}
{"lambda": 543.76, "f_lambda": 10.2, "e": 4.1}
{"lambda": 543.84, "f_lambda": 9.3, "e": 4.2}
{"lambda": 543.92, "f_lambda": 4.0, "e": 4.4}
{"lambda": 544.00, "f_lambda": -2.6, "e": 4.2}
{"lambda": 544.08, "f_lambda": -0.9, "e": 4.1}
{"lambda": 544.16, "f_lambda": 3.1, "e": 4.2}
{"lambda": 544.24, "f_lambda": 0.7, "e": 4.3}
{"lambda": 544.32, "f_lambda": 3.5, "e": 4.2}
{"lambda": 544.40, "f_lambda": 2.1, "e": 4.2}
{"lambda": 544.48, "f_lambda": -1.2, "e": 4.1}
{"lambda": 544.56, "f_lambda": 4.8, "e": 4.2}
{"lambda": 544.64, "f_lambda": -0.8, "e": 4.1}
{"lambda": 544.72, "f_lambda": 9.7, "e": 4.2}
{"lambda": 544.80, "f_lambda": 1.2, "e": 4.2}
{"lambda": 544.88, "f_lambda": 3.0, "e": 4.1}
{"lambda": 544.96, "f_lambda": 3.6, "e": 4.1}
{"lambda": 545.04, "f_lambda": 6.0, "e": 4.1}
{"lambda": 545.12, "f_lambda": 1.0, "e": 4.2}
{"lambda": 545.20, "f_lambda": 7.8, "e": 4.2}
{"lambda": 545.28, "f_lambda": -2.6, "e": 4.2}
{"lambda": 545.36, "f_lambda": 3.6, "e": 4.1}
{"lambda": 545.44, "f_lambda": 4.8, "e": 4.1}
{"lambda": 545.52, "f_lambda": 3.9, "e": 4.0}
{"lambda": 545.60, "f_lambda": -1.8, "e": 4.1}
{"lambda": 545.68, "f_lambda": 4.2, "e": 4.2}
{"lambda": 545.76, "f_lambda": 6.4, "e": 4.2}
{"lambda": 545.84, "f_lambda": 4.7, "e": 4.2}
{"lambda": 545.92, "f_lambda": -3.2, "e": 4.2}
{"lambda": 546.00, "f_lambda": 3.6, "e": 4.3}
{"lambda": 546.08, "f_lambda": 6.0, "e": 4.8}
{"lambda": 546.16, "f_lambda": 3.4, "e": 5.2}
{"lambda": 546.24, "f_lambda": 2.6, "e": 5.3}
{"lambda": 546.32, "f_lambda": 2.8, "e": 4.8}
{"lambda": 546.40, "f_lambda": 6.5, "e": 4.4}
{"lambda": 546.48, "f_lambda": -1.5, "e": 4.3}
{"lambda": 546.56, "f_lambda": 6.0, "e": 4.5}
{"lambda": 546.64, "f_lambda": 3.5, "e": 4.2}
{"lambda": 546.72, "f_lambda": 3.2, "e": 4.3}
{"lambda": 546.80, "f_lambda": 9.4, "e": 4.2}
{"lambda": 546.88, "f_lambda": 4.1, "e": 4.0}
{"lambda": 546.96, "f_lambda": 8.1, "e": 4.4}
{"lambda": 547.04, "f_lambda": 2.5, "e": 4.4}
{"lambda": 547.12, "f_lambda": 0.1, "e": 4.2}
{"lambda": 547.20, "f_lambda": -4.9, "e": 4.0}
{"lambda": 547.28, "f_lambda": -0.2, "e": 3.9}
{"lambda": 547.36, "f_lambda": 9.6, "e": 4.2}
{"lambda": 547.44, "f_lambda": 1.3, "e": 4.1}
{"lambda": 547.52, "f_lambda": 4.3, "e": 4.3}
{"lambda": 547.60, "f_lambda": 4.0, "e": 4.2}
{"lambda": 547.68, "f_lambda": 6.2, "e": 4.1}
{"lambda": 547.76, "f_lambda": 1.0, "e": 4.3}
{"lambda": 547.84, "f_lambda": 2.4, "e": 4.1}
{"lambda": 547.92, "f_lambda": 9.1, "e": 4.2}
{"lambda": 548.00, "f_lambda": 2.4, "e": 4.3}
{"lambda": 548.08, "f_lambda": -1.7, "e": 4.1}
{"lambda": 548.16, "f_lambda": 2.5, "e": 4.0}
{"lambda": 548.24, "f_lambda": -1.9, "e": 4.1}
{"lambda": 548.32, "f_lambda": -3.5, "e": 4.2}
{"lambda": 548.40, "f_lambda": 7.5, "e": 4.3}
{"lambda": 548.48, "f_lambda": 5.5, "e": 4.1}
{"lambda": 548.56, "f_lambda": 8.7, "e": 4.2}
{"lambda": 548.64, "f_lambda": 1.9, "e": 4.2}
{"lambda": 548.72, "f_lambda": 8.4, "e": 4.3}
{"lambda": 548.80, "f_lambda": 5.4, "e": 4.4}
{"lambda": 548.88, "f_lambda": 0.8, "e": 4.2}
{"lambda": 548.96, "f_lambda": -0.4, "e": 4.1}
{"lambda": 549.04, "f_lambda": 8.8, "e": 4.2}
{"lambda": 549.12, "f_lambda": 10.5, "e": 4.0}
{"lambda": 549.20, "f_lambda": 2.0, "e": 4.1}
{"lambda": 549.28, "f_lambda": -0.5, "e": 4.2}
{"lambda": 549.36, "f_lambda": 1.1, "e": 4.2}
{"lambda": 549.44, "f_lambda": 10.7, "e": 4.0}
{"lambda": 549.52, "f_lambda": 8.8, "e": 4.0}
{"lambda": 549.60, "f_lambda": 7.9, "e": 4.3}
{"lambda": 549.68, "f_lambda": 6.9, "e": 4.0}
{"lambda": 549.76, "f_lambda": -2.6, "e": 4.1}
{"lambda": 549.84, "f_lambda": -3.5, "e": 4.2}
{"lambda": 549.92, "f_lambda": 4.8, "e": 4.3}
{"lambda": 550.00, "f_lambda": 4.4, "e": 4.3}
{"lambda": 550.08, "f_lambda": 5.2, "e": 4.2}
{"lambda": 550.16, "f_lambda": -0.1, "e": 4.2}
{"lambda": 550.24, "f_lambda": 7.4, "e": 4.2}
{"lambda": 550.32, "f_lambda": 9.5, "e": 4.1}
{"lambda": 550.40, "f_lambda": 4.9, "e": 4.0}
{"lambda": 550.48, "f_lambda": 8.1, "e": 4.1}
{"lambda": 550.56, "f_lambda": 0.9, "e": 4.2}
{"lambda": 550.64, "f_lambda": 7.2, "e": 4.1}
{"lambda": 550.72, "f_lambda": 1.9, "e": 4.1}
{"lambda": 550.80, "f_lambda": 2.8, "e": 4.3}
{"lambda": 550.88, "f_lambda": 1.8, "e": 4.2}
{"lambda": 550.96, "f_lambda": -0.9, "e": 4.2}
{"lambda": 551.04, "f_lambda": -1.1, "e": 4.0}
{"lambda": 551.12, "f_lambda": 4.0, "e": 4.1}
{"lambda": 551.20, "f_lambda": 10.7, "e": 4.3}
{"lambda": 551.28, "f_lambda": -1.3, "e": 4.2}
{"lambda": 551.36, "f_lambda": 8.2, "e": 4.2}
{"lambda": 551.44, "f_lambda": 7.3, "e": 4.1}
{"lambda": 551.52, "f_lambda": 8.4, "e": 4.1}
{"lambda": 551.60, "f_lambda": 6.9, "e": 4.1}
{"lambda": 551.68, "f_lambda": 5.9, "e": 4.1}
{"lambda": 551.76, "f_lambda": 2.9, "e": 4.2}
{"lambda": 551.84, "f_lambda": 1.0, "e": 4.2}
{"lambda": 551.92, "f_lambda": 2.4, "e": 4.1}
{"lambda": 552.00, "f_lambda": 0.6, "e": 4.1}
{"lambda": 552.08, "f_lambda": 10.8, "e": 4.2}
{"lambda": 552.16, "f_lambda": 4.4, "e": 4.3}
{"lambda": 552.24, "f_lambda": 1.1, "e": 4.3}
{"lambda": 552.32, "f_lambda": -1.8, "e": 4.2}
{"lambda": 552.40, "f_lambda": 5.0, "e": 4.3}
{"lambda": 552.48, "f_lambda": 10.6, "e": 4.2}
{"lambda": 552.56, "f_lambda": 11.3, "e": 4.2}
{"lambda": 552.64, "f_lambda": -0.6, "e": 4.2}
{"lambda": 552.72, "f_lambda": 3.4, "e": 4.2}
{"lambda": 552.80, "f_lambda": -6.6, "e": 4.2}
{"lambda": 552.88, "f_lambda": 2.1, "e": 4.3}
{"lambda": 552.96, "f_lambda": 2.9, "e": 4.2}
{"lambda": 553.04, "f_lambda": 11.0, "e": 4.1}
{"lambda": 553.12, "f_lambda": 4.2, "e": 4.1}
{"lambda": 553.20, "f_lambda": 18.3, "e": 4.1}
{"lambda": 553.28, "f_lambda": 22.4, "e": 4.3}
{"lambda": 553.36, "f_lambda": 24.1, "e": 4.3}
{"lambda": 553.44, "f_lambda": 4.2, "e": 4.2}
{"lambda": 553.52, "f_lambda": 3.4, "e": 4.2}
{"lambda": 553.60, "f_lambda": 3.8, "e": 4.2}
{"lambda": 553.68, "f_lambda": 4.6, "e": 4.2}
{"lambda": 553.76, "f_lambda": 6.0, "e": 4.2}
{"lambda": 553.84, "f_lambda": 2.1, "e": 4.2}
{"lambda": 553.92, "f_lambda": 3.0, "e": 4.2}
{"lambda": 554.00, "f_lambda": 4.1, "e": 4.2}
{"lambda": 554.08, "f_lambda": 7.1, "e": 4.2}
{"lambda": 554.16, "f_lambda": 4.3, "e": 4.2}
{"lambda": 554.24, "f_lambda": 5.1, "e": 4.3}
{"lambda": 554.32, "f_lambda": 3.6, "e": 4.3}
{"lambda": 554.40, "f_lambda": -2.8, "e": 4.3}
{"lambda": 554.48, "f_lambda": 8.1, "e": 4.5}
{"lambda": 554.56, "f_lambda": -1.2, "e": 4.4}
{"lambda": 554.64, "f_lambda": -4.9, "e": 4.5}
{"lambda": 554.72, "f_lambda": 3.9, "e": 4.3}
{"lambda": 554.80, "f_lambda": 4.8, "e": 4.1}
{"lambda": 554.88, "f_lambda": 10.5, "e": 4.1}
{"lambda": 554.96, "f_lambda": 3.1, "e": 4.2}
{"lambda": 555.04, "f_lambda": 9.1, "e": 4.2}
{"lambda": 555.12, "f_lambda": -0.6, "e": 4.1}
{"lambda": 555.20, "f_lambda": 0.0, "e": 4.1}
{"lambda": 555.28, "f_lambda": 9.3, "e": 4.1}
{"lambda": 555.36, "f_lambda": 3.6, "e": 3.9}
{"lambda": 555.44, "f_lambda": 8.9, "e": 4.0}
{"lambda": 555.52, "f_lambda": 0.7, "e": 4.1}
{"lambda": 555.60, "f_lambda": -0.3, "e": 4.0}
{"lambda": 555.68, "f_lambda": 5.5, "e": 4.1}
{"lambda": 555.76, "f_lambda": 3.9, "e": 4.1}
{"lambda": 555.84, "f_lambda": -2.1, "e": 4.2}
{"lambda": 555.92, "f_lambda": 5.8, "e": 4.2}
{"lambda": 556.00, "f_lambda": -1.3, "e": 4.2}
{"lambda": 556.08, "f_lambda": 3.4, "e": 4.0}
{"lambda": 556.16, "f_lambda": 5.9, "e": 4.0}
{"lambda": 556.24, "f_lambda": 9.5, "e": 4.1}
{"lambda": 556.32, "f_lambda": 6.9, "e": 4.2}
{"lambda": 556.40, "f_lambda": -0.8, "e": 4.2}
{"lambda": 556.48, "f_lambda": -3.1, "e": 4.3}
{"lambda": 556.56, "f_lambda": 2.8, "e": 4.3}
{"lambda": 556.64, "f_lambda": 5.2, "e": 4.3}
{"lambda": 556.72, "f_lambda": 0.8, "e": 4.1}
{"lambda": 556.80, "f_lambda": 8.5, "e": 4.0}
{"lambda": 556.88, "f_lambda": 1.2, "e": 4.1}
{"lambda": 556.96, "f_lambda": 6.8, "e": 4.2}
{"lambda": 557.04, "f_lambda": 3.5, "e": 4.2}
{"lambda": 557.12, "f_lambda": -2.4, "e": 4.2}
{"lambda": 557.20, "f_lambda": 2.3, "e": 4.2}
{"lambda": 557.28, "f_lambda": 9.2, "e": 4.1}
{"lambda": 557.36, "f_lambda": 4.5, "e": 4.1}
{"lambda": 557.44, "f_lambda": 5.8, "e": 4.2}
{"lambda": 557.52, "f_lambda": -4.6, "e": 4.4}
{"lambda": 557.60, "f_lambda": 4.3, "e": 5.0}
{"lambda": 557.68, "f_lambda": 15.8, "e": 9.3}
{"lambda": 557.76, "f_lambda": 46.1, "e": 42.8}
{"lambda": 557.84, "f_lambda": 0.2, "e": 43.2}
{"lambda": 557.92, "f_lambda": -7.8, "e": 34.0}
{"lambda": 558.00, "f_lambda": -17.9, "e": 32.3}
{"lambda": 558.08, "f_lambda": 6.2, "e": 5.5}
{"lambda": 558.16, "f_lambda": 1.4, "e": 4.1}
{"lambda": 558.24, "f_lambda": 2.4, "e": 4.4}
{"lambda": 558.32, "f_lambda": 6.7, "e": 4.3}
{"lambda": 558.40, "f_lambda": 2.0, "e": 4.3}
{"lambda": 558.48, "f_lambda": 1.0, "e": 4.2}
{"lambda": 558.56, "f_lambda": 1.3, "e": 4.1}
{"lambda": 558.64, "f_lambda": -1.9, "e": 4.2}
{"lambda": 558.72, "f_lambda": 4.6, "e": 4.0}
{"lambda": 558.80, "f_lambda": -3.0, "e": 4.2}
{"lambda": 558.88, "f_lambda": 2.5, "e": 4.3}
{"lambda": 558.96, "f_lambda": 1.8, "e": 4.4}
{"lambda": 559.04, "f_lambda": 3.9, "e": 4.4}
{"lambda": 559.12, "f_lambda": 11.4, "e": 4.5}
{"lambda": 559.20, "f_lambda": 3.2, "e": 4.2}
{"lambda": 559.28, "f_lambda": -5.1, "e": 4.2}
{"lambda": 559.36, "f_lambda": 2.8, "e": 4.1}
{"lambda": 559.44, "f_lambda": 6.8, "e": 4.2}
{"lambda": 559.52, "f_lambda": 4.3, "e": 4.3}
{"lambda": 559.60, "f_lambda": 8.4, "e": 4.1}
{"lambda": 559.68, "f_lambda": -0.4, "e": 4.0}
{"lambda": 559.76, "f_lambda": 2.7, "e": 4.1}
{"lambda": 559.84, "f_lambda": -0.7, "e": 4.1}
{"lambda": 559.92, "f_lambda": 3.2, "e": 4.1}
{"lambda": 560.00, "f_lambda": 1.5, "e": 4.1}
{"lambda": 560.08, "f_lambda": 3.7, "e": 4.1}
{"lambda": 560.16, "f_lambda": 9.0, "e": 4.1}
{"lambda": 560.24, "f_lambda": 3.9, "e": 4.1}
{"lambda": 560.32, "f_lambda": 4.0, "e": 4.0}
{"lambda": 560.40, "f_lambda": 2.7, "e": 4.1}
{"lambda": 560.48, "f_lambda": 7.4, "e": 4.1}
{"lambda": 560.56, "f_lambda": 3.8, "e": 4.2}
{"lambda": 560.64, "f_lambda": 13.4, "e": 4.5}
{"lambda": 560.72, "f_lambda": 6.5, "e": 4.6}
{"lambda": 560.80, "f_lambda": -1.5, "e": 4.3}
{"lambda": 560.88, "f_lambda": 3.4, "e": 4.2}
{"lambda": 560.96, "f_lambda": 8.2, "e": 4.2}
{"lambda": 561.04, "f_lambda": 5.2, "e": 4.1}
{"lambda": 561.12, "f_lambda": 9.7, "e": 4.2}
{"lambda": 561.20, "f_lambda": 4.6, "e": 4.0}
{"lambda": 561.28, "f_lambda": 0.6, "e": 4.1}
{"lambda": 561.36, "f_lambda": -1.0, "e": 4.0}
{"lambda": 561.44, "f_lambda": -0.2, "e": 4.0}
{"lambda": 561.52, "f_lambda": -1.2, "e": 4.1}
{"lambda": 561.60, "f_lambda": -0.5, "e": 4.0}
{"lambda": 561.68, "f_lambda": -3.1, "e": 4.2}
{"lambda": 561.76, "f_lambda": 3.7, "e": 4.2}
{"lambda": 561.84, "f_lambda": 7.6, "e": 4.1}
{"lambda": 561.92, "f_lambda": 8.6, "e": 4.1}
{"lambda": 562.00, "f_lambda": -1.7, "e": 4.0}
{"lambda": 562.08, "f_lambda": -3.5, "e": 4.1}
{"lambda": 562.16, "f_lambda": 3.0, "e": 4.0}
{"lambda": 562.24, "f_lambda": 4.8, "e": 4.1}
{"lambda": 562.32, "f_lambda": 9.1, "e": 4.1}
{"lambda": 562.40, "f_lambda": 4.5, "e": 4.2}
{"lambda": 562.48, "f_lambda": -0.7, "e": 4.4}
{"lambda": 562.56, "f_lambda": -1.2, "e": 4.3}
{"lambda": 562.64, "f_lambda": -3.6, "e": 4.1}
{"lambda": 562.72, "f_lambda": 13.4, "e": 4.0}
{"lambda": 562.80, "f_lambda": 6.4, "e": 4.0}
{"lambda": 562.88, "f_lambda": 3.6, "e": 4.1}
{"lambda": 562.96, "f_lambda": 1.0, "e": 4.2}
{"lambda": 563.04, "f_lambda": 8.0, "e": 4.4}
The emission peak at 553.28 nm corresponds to Hbeta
